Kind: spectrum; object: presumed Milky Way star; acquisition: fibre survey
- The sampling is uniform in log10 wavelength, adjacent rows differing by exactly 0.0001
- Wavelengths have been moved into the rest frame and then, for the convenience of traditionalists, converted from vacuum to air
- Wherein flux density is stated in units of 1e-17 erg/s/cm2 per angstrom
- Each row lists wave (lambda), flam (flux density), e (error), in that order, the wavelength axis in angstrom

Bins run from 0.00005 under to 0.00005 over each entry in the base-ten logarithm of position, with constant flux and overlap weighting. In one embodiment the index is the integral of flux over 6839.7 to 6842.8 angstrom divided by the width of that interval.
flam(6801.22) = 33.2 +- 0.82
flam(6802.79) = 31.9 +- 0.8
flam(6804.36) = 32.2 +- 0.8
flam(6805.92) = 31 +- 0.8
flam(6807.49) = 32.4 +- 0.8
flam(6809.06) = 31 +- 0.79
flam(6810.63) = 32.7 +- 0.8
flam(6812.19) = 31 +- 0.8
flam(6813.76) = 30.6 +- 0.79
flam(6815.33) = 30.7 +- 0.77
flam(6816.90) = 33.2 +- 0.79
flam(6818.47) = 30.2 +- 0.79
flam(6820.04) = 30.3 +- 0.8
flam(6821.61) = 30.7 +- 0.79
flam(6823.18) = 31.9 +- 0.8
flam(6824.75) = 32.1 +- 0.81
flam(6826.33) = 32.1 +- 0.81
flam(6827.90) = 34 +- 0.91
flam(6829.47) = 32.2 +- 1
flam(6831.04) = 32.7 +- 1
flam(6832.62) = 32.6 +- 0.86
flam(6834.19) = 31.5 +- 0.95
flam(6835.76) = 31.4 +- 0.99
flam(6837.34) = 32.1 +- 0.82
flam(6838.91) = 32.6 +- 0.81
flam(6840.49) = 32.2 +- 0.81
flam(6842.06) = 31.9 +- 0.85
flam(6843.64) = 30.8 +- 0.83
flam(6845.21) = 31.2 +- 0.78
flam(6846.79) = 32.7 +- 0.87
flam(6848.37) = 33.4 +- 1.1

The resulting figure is 32.1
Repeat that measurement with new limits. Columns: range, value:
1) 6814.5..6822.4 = 31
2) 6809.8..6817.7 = 31.6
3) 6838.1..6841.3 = 32.4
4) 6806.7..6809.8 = 31.7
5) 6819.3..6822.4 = 30.5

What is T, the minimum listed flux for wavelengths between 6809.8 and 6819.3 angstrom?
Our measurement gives 30.2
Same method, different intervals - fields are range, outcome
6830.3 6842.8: 31.4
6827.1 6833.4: 32.2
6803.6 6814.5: 30.6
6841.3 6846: 30.8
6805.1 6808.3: 31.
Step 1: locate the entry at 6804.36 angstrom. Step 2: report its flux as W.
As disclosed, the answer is 32.2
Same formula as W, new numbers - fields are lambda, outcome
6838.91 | 32.6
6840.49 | 32.2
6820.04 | 30.3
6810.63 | 32.7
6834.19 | 31.5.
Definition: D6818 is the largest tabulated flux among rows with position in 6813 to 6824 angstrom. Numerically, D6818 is 33.2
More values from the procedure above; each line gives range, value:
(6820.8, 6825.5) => 32.1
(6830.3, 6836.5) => 32.7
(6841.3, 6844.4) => 31.9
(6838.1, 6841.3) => 32.6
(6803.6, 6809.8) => 32.4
